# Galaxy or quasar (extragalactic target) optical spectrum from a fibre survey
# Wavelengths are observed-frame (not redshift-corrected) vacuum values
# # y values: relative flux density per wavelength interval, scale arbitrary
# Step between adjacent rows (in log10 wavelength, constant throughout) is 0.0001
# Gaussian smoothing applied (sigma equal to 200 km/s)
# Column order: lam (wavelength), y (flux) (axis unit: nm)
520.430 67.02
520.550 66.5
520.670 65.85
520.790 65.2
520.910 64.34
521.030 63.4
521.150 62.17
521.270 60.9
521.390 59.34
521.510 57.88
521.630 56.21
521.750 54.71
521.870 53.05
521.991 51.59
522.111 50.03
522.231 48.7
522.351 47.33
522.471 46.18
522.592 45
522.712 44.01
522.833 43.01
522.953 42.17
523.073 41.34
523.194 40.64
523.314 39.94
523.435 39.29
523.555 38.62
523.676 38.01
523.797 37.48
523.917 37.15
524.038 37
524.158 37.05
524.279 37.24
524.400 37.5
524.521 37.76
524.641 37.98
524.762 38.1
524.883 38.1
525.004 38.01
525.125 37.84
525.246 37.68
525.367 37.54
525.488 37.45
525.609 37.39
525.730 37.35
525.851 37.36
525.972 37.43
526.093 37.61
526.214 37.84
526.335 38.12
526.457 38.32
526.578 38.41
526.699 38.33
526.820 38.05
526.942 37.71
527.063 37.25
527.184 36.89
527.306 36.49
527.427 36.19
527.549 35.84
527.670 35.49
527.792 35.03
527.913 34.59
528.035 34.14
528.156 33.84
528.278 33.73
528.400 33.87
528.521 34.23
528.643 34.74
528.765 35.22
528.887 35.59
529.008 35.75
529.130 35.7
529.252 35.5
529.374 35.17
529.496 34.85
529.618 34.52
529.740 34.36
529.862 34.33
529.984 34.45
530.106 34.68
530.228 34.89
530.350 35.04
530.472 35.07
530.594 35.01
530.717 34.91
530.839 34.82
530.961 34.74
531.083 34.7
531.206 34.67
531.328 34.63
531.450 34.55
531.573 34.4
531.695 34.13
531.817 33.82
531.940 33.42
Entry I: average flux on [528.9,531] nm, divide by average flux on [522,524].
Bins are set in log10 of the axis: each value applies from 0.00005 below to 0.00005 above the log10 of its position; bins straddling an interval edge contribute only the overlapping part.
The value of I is 0.8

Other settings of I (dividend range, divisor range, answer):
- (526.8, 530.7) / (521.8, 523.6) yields 0.79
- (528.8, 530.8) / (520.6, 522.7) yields 0.63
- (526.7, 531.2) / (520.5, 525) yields 0.74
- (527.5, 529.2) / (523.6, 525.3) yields 0.93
